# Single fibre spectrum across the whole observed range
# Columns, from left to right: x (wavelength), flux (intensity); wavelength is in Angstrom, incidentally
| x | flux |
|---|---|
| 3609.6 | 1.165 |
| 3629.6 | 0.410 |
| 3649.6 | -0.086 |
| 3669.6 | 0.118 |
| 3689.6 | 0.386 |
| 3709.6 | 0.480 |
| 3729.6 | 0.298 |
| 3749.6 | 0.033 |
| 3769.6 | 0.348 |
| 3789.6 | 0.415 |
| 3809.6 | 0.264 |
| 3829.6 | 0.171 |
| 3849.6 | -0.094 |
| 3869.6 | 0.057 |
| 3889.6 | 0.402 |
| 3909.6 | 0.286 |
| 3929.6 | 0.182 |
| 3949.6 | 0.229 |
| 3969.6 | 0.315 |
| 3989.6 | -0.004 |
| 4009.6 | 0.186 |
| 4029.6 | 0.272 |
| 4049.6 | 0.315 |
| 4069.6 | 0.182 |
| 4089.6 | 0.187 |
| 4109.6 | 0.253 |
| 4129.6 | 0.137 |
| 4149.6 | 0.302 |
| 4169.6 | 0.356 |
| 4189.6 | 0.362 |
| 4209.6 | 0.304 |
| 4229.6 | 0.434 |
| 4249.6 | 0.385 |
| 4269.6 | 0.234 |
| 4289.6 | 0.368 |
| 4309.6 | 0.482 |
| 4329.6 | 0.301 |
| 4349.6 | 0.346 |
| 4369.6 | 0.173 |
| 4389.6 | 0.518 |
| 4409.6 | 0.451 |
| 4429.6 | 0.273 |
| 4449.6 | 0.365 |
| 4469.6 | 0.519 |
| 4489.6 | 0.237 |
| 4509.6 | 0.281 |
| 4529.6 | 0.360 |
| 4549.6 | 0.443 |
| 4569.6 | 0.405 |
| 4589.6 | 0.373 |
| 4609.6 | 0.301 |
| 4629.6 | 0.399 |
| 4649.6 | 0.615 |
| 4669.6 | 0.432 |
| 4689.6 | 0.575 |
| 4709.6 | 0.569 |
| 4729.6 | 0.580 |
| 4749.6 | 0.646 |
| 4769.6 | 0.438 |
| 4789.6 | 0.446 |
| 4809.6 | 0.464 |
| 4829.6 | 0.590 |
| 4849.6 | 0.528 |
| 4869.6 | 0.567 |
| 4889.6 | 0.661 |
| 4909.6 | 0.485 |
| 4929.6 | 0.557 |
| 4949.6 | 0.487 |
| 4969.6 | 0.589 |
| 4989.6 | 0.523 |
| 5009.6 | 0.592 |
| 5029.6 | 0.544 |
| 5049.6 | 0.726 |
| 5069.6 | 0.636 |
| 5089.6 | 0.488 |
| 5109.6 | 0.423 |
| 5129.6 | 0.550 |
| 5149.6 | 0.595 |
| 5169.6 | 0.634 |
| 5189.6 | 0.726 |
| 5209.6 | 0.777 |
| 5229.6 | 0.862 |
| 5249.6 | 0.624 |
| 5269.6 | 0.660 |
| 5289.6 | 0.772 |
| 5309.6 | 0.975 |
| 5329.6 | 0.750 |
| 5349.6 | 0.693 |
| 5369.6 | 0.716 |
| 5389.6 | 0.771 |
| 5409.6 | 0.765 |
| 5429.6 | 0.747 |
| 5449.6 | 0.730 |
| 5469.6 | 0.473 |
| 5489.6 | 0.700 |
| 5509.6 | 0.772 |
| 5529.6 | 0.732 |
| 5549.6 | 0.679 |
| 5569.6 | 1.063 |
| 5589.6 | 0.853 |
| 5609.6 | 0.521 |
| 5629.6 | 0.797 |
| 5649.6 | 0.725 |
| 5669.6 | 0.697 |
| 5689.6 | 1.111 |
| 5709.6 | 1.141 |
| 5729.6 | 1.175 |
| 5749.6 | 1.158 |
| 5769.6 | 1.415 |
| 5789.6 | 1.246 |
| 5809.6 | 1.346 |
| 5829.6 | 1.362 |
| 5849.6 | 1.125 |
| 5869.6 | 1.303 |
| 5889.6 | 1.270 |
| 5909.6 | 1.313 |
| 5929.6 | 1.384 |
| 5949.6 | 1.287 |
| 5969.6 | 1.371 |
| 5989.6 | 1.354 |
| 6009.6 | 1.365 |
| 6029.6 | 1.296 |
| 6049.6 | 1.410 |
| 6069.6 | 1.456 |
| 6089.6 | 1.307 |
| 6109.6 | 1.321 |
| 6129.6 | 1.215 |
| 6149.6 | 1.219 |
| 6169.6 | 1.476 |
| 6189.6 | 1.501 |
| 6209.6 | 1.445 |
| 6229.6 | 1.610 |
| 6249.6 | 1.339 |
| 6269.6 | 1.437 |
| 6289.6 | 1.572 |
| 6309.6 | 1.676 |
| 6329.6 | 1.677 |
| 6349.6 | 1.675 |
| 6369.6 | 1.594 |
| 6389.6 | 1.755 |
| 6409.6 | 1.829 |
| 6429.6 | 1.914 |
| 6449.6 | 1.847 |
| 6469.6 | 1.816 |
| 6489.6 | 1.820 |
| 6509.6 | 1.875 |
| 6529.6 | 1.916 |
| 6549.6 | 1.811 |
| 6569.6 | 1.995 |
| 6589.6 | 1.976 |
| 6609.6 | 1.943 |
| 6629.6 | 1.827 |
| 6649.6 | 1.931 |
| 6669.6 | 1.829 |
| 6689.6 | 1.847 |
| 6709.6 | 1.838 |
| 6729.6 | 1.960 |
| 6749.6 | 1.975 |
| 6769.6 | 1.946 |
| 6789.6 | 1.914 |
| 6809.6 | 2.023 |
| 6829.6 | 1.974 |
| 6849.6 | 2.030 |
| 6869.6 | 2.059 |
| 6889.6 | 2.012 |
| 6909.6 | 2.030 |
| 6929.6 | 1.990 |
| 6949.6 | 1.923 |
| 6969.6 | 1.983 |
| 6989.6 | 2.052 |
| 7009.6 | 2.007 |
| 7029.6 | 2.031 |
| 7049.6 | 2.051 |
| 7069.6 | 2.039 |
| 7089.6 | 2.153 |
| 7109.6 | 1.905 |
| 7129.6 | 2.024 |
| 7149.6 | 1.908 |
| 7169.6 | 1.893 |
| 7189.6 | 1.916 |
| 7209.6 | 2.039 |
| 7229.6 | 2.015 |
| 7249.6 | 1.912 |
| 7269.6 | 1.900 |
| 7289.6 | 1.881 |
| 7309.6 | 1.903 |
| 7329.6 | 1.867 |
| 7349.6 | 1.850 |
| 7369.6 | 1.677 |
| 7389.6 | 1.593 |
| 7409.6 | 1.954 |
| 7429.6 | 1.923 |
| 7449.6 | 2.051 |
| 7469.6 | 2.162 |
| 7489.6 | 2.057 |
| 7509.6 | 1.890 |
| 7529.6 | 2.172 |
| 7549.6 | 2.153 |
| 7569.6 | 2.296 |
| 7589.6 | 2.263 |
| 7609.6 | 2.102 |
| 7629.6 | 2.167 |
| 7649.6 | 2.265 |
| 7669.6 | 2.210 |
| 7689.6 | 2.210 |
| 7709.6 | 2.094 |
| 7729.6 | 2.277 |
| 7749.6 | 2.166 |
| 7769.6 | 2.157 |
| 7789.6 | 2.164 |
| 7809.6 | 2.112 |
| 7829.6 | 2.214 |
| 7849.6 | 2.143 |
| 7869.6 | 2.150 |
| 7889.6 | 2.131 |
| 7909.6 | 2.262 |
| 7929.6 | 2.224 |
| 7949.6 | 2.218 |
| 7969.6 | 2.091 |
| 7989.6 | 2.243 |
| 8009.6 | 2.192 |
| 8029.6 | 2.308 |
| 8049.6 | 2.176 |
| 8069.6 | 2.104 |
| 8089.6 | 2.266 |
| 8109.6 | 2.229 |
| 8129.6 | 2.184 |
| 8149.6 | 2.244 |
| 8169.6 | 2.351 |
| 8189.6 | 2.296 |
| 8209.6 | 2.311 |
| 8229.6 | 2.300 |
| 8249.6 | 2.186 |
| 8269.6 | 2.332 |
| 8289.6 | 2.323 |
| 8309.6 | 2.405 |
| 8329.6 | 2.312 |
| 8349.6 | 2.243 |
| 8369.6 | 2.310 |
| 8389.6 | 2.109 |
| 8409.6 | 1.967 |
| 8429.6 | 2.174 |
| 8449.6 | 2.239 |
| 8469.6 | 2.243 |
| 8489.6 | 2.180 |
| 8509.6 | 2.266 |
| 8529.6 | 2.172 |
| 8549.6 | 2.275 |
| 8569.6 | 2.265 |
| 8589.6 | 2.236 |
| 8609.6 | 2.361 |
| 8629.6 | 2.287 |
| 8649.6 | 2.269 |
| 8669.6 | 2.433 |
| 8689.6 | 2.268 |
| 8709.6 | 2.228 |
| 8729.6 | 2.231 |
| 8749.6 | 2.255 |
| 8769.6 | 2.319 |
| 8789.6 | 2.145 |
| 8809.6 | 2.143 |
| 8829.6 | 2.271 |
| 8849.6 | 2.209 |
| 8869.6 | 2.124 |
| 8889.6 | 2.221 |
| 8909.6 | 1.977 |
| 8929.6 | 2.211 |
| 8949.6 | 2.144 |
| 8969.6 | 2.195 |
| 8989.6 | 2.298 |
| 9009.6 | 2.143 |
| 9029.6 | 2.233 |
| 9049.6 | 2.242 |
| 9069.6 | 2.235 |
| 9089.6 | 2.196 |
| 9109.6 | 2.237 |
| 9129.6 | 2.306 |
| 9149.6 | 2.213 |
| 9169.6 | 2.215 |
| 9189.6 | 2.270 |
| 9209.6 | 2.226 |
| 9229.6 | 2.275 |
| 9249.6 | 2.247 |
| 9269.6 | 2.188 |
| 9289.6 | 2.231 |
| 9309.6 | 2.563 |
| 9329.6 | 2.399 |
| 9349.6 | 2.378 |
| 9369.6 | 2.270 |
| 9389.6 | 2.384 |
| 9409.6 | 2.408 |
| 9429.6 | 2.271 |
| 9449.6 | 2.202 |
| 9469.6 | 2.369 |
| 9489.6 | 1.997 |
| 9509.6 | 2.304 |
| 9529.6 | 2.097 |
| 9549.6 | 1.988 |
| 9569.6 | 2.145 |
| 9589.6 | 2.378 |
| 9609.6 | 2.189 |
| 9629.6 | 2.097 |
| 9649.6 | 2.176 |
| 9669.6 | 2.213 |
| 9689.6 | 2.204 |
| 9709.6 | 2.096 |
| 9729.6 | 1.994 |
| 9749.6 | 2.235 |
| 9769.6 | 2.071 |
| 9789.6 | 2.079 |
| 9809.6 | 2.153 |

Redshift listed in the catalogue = 0.426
